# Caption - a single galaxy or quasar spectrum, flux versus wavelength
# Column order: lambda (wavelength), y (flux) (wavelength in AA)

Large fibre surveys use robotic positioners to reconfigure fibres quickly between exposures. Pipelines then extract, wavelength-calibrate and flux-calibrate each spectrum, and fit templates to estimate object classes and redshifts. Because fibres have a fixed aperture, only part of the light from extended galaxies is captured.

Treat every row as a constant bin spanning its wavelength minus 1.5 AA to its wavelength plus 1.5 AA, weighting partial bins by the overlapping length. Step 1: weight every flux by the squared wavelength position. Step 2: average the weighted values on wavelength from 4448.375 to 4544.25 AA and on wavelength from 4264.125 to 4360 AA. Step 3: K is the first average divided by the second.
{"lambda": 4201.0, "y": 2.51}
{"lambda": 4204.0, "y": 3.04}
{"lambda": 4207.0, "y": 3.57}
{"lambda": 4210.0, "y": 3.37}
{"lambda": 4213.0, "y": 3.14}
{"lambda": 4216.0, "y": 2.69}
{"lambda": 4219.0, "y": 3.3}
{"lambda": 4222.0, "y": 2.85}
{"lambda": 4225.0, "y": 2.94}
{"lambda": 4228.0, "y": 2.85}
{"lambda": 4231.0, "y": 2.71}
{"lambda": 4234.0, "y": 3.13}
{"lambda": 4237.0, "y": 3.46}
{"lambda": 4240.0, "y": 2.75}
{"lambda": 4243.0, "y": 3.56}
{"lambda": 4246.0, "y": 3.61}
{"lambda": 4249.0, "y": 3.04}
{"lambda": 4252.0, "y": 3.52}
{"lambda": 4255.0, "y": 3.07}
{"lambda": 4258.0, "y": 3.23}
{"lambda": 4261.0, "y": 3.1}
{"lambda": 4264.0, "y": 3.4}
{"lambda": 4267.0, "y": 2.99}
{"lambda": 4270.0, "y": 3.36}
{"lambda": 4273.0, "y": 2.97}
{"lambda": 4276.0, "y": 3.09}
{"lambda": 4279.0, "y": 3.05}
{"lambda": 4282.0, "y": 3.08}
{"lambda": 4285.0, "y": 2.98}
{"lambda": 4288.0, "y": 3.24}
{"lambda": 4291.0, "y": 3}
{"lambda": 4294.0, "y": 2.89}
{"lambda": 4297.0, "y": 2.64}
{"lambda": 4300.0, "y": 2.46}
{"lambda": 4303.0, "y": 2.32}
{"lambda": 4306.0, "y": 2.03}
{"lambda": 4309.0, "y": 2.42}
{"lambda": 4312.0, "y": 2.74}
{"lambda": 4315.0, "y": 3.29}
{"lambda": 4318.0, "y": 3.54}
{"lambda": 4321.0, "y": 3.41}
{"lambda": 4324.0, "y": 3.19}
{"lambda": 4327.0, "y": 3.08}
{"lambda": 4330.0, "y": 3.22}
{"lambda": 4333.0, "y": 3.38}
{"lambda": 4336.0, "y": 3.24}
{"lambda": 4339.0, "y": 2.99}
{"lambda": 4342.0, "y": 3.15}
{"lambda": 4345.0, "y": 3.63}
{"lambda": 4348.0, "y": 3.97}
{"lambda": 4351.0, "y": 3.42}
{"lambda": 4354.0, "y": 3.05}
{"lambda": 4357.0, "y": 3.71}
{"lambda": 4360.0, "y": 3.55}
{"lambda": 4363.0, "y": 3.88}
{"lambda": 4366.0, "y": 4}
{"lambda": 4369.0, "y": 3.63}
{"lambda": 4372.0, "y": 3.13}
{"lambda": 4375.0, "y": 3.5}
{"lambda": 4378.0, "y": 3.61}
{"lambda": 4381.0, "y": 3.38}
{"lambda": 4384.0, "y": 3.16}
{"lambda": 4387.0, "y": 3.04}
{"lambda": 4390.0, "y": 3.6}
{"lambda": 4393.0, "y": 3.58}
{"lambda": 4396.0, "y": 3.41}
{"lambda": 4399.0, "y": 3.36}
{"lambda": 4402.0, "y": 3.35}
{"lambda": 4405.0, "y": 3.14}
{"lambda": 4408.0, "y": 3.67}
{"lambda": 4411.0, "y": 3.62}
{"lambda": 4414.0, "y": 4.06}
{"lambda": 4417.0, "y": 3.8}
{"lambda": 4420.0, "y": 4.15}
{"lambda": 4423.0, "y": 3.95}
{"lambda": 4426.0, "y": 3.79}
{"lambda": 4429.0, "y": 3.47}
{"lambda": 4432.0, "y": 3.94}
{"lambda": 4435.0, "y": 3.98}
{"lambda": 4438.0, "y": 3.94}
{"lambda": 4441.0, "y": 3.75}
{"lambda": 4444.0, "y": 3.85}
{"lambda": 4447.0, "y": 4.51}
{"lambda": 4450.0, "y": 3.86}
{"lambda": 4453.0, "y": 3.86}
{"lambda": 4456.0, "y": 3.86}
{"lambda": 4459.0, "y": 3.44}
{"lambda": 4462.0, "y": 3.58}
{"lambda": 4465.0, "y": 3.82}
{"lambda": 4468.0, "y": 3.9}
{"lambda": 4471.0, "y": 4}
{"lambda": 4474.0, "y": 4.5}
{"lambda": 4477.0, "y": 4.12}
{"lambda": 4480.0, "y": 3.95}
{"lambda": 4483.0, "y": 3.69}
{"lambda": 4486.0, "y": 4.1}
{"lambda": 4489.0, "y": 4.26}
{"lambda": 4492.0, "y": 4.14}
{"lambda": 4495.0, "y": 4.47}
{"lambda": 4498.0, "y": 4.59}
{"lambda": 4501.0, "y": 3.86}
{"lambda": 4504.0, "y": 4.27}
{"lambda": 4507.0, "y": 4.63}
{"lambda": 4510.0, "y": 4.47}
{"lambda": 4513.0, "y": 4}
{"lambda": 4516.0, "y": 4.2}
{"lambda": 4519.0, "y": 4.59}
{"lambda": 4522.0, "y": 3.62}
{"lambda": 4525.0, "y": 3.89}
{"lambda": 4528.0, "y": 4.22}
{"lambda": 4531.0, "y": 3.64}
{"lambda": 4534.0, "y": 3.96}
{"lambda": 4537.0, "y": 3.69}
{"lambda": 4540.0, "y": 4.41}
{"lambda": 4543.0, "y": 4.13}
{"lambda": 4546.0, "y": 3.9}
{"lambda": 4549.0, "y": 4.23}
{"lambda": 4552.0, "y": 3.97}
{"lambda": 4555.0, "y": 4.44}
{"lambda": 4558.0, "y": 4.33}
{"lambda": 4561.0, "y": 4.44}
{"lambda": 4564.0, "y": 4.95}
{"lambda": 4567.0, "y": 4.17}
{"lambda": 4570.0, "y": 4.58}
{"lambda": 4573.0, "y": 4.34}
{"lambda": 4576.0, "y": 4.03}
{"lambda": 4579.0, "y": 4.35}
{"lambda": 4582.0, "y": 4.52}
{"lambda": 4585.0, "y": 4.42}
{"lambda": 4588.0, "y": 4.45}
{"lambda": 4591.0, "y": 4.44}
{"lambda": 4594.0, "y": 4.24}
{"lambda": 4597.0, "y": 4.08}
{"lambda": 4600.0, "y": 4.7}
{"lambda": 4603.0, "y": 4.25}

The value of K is 1.42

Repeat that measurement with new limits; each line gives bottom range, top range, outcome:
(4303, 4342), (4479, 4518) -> 1.51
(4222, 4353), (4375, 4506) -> 1.33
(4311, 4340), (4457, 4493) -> 1.31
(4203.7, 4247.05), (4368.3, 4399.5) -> 1.17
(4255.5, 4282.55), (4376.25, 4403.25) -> 1.14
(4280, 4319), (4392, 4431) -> 1.37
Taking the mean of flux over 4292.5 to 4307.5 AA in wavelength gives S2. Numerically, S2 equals 2.47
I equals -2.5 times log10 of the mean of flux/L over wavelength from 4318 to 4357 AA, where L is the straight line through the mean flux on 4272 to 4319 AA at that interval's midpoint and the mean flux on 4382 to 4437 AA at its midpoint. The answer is -0.07 mag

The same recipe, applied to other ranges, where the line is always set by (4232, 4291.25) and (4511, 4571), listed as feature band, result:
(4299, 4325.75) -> 0.187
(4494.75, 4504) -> -0.068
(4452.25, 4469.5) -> 0.042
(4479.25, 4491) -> -0.011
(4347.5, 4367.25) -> -0.035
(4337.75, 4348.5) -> 0.024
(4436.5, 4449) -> -0.051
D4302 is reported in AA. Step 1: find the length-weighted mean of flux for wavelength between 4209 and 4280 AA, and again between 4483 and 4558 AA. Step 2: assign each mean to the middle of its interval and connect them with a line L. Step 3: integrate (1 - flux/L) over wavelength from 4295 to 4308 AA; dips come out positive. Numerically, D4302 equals 3.72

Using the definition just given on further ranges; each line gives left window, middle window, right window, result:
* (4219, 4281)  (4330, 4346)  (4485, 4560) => 1.0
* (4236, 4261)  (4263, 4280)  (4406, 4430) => 1.0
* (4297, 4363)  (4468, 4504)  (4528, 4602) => -2.4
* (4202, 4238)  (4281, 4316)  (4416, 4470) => 6.3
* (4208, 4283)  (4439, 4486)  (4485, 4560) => 0.2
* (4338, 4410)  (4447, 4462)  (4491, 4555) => 0.1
